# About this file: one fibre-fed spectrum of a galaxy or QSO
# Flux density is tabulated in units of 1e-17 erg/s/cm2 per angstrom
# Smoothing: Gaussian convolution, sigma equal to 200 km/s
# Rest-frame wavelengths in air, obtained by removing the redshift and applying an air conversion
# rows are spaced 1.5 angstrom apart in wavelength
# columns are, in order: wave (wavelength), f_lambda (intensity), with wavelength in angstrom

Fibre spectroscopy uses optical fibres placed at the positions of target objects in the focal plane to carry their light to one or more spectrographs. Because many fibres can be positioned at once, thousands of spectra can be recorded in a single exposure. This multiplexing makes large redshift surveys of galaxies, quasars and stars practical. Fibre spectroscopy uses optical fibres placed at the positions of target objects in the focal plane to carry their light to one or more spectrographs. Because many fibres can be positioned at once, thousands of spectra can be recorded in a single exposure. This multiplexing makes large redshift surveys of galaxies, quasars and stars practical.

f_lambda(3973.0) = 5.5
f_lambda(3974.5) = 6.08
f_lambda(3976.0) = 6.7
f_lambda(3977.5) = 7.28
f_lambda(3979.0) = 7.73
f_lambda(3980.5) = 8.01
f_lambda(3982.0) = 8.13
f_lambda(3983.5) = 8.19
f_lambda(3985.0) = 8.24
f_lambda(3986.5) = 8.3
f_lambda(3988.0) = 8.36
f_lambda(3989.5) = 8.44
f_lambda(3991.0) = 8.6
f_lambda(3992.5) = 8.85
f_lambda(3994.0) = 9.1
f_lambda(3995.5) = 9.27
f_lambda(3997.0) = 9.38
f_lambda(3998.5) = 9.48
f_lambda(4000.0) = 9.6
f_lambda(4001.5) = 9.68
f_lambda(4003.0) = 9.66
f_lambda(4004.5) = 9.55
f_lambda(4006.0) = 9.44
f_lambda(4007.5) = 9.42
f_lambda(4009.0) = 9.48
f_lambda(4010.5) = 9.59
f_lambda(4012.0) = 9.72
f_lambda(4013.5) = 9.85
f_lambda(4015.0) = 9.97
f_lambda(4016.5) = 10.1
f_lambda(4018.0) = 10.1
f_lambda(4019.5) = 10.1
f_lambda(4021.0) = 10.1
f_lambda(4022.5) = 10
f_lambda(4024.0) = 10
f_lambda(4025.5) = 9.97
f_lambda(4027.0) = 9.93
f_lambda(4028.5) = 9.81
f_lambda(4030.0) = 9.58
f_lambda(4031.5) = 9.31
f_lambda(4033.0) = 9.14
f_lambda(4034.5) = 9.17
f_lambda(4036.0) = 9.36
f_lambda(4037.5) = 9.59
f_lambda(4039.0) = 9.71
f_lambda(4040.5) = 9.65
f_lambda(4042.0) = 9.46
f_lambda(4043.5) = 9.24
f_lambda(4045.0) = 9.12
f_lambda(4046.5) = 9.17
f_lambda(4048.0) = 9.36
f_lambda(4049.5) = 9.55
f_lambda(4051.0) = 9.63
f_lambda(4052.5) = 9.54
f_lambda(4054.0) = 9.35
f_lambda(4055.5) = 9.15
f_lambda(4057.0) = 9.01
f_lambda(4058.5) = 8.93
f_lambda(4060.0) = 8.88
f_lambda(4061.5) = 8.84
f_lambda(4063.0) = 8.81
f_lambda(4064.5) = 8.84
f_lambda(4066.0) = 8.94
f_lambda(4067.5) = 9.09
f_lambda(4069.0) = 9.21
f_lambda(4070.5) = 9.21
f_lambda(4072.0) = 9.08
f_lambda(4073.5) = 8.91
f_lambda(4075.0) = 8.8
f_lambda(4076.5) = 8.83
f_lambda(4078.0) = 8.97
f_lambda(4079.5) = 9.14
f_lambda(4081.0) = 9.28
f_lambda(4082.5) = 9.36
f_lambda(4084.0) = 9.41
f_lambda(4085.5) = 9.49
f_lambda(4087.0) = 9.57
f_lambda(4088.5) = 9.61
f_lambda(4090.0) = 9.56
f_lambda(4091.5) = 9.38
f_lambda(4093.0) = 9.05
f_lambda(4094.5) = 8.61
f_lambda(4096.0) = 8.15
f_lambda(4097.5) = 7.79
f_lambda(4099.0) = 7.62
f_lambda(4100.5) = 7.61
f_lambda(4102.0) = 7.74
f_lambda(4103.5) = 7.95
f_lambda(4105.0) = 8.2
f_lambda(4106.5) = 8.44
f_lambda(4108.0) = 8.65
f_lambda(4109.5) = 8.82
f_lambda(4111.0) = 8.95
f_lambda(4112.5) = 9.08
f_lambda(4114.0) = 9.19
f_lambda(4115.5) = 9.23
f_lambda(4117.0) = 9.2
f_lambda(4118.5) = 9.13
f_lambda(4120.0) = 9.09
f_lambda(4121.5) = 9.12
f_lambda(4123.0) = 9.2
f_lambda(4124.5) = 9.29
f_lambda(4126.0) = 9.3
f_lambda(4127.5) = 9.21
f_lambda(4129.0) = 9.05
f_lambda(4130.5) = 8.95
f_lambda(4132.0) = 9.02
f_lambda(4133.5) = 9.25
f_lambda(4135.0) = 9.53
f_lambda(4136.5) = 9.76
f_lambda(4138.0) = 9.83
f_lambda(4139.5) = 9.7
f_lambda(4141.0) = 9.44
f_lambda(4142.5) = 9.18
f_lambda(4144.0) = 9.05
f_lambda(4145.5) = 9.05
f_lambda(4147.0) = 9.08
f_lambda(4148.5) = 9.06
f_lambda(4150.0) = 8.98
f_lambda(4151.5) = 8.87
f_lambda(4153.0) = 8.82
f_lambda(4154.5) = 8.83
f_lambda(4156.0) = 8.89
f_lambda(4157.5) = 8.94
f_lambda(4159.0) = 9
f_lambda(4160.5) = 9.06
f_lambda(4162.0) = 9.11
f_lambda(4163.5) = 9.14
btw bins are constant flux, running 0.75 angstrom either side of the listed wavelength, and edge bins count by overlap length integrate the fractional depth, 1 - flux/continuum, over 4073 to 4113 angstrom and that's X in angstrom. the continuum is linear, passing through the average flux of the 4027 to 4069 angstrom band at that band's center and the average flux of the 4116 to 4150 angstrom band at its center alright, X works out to 2.1 angstrom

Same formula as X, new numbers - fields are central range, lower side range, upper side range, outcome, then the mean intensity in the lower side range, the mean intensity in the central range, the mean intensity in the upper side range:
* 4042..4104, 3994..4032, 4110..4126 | 2.7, 9.71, 8.98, 9.15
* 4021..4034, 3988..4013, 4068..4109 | -0.8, 9.3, 9.73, 8.8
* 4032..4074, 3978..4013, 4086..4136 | -1.4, 8.96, 9.21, 8.87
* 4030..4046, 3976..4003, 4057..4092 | -0.9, 8.6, 9.38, 9.13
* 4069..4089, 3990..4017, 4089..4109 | -1.4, 9.47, 9.2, 8.39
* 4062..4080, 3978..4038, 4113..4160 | 0.5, 9.3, 8.98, 9.17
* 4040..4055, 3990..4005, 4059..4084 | -0.5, 9.3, 9.4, 9.02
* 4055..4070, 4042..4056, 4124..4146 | 0.6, 9.36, 8.97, 9.31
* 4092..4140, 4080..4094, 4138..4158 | 2.0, 9.39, 8.86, 9.1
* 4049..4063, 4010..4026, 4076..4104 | 0.3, 9.96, 9.18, 8.8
